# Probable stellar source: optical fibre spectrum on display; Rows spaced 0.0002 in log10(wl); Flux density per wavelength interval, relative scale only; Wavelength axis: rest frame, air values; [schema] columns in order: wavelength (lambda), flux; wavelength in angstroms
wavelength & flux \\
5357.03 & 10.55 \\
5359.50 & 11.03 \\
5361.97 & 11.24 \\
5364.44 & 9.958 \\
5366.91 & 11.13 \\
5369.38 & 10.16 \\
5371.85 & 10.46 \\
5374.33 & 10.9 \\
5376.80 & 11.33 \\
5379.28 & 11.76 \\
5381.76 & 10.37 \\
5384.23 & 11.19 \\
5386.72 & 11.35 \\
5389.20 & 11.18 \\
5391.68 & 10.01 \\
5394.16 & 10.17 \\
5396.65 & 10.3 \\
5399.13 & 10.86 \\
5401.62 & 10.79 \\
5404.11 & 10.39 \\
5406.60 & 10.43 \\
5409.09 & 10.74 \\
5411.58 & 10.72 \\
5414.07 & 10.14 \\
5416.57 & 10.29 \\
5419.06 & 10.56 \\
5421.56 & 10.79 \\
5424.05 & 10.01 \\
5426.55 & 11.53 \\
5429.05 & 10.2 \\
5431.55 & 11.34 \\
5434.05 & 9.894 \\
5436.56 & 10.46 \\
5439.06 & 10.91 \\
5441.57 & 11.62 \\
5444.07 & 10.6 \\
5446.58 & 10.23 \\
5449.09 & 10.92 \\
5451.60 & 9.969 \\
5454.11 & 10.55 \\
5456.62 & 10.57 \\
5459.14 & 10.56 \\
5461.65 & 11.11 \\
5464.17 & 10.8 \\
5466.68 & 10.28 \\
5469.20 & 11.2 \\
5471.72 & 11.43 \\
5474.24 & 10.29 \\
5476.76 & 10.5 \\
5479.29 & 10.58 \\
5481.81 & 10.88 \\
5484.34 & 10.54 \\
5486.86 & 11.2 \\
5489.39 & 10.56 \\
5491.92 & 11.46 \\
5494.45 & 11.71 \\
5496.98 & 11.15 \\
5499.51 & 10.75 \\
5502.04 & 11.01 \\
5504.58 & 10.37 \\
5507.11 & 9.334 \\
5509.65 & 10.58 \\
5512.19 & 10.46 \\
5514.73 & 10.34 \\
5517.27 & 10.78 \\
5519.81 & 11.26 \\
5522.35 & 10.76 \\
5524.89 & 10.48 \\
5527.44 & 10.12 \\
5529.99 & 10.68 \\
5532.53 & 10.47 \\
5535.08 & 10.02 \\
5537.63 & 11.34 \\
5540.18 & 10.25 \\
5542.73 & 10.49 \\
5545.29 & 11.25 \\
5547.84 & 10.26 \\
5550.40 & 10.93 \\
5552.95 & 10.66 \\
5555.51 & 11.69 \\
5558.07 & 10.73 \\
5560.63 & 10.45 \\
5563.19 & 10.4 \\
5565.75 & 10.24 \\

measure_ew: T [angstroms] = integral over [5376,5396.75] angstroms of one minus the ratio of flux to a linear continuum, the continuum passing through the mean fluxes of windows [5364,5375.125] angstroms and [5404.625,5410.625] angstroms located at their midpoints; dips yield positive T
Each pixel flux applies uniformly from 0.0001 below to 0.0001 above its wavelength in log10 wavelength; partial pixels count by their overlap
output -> -0.6 angstroms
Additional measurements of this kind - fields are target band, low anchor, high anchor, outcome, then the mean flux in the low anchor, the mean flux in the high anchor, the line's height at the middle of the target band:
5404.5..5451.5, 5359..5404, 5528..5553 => 0.51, 10.8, 10.6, 10.7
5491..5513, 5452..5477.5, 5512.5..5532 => -0.21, 10.7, 10.6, 10.7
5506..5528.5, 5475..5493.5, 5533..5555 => 0.57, 10.8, 10.7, 10.7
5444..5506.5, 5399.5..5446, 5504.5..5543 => -1.18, 10.6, 10.5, 10.6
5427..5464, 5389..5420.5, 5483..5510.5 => -0.14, 10.5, 10.8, 10.6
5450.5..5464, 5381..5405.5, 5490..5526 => 0.17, 10.7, 10.7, 10.7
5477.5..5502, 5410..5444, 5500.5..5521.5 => -0.96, 10.7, 10.5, 10.6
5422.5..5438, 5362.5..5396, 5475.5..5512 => 0.26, 10.8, 10.7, 10.8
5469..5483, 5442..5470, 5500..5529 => -0.25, 10.6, 10.5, 10.6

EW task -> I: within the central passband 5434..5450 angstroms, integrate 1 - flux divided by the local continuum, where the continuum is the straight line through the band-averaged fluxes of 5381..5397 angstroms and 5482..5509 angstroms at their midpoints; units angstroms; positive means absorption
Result 0.0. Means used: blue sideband 10.7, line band 10.7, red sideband 10.8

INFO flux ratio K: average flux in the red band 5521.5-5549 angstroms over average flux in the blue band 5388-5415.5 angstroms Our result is 1.0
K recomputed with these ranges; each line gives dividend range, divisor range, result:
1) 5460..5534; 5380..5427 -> 1.01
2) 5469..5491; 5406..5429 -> 1.02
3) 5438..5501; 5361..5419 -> 1.01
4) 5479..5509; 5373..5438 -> 1.01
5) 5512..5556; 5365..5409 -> 0.99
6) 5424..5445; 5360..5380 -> 0.99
